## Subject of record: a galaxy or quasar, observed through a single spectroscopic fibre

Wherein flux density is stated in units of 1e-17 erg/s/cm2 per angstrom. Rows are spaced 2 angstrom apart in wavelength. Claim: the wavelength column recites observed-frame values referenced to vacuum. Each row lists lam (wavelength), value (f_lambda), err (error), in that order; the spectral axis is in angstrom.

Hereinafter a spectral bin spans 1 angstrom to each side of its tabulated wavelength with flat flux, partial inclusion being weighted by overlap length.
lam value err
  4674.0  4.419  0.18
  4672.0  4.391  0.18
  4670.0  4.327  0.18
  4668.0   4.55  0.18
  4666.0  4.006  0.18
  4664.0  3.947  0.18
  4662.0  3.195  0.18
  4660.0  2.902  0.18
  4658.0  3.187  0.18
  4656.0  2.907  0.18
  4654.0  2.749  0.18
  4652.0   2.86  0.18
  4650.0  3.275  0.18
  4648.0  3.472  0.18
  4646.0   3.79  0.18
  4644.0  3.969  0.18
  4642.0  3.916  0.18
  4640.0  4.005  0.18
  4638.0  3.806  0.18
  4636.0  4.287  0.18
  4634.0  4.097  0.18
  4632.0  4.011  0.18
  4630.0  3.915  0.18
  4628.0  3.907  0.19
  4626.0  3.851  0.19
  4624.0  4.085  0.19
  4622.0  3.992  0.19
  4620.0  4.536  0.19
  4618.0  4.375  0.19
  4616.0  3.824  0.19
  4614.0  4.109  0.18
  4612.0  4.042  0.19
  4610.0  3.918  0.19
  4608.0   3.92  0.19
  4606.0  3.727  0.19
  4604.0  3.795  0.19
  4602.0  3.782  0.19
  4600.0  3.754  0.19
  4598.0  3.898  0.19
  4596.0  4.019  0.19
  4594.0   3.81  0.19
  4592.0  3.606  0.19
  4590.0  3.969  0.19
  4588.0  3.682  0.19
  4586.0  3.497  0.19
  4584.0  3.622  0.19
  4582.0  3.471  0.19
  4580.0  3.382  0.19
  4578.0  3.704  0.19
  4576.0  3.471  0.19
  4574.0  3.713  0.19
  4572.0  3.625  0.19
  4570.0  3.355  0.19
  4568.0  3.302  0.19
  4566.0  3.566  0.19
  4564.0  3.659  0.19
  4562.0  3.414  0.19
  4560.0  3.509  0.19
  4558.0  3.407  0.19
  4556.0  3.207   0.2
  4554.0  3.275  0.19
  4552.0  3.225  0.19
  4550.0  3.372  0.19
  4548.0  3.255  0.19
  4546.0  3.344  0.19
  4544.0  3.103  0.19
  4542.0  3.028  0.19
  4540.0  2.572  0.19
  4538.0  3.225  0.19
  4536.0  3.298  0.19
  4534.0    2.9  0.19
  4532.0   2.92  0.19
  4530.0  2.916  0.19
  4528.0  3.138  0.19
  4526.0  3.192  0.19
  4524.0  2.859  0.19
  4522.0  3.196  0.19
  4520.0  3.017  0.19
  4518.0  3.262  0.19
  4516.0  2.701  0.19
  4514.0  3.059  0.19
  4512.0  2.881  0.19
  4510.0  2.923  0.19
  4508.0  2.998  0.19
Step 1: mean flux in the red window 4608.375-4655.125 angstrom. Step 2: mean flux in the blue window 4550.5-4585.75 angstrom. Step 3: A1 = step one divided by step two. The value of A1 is 1.1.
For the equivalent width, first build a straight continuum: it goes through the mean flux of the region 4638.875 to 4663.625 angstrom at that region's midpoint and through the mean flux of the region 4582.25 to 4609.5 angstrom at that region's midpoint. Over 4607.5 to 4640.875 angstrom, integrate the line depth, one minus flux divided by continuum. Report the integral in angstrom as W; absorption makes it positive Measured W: -4.5 angstrom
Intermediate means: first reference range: 3.77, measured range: 4.04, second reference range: 3.37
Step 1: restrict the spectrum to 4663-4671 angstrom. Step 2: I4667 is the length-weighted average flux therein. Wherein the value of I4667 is 4.21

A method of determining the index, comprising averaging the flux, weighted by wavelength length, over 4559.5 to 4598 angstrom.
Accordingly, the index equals 3.61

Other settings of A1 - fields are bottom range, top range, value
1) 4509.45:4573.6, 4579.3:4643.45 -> 1.22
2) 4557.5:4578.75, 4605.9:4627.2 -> 1.15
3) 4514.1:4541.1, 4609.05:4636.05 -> 1.35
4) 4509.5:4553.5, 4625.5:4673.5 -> 1.22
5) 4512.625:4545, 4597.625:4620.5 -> 1.31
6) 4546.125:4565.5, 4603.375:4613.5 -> 1.15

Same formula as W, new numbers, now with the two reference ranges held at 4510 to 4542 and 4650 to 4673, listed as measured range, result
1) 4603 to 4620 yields -3.3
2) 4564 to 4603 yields -5.0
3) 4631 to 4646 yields -2.4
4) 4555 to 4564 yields -0.8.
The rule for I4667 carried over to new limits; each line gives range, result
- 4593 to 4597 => 3.91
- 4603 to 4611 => 3.84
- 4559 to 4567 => 3.54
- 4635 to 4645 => 4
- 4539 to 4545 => 2.9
